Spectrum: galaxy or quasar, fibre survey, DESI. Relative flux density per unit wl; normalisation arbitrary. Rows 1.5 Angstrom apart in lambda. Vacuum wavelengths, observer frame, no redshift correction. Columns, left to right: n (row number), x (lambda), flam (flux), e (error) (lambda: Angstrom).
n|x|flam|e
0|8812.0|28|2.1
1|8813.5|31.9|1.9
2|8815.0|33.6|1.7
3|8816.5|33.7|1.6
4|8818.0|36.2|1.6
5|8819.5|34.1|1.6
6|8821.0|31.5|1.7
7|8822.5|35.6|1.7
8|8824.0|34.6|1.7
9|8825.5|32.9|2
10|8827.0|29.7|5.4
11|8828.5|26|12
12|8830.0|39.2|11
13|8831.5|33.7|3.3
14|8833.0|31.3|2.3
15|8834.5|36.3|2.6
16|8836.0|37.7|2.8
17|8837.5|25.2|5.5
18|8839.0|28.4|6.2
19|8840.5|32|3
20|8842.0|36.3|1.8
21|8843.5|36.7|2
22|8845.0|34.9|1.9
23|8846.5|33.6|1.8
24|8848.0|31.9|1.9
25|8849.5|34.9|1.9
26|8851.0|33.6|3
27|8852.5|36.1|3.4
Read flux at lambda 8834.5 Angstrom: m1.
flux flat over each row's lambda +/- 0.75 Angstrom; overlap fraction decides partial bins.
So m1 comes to 36.3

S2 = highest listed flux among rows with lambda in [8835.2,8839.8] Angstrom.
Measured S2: 37.7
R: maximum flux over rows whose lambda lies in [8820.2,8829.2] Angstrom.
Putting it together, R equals 35.6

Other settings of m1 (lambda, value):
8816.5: 33.7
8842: 36.3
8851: 33.6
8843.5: 36.7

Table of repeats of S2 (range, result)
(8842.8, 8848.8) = 36.7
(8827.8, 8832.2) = 39.2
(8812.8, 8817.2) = 33.7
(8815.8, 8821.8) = 36.2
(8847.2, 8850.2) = 34.9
